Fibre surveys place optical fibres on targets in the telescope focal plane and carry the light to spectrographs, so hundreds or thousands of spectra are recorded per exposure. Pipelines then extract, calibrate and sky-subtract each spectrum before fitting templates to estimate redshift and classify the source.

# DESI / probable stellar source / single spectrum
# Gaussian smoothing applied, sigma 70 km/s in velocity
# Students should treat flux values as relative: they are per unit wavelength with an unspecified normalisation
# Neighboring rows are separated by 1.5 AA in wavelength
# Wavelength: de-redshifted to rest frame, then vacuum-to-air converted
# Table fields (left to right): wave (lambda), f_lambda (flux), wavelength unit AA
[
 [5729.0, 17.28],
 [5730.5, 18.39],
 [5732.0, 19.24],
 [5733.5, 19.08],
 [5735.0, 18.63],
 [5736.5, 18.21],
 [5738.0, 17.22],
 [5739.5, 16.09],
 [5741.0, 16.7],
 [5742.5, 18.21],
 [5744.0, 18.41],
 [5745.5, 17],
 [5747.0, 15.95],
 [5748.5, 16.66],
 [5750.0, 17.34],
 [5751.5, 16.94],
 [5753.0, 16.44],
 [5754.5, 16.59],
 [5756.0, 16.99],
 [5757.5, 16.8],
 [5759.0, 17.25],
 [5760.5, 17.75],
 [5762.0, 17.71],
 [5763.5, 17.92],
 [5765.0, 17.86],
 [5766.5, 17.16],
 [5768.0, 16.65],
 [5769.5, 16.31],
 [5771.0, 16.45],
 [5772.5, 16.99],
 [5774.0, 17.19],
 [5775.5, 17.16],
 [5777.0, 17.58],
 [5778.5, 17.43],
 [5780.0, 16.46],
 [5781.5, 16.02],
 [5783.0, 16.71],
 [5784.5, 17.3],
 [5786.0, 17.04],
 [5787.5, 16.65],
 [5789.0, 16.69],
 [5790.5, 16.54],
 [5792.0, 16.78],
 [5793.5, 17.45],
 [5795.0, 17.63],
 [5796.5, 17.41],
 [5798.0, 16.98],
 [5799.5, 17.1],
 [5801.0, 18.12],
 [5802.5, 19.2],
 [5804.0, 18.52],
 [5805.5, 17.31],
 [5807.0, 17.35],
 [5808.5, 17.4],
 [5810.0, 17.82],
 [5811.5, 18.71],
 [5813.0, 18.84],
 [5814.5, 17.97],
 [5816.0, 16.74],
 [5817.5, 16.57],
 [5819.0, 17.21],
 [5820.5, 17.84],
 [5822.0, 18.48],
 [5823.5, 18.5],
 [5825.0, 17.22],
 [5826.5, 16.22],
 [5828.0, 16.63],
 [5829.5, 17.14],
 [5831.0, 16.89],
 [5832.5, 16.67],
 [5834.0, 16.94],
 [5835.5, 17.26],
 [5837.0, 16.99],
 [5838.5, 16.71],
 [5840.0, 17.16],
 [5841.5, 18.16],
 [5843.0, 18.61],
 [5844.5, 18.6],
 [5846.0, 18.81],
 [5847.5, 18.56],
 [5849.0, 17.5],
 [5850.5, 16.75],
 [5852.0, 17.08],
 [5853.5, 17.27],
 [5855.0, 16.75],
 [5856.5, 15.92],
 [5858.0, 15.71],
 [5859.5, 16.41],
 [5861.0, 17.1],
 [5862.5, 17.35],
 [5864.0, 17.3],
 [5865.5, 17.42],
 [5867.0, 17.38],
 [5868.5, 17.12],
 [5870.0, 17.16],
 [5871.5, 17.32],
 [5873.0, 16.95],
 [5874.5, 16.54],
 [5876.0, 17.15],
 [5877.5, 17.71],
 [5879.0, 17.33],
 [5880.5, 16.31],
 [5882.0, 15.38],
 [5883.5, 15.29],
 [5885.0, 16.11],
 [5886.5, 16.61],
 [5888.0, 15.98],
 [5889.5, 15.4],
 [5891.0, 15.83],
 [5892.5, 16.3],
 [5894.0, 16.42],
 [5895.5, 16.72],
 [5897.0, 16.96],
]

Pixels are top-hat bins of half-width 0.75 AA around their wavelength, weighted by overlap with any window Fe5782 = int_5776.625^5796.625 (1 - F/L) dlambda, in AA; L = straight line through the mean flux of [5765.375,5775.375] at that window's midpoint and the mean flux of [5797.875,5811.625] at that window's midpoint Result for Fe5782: 0.4 AA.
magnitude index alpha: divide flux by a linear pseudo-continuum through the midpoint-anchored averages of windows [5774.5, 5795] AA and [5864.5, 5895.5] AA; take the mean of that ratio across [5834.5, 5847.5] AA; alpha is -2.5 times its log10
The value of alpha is -0.07 mag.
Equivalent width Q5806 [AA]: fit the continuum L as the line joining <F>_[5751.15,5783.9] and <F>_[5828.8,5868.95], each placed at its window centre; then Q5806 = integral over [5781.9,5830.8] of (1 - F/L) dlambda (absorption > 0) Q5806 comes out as -0.8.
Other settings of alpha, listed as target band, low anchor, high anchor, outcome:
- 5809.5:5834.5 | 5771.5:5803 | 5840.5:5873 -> -0.01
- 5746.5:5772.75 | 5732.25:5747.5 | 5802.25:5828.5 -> 0.04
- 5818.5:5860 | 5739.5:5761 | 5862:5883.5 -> -0.02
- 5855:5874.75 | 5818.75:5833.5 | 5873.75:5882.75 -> 0.00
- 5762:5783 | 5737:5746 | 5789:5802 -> 0.02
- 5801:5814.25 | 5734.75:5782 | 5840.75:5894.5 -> -0.07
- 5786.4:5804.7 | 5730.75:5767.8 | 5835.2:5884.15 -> -0.01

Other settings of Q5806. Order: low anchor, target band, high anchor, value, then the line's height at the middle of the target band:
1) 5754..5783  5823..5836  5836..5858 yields 0.2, 17.3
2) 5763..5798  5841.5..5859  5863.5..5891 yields -0.7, 16.8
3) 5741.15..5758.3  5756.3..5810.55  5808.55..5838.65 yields -0.2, 17.2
